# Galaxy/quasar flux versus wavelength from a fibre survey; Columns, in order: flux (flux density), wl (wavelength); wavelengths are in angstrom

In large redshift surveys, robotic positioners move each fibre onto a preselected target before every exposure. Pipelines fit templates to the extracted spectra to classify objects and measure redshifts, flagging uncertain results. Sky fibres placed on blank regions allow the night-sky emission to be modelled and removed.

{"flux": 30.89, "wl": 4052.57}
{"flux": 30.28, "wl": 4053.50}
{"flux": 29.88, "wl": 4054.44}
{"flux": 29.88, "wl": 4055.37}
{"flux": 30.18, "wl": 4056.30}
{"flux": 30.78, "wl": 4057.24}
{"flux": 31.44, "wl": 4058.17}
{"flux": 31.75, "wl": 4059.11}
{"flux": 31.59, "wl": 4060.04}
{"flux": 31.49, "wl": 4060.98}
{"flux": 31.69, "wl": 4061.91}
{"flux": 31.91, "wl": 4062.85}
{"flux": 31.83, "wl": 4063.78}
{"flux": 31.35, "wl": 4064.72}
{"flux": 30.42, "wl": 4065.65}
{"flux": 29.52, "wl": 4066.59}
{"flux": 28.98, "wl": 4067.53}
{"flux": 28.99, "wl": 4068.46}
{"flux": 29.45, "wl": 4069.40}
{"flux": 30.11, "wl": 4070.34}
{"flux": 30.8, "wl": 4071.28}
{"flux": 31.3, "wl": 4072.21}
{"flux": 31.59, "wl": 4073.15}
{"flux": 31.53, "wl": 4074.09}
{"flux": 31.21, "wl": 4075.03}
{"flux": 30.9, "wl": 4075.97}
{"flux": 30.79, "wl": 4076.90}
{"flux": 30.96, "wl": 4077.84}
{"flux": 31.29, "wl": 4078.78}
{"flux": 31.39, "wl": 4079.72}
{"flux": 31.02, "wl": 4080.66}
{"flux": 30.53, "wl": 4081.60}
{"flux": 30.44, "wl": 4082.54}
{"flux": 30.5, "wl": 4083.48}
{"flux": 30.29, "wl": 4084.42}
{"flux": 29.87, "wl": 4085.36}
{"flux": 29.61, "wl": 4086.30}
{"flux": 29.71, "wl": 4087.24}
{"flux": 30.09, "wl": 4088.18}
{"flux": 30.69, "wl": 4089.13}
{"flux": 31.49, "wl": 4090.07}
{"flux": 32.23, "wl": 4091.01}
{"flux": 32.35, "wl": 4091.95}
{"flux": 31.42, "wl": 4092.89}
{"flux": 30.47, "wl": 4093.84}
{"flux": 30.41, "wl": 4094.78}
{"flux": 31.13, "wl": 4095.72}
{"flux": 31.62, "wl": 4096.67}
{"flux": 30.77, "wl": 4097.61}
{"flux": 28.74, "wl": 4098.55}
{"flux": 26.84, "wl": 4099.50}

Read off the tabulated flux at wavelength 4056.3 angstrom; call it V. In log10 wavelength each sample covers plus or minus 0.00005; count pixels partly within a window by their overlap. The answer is 30.18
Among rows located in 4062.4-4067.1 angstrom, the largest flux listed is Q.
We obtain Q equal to 31.91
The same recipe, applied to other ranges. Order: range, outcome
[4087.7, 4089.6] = 30.69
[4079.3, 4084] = 31.39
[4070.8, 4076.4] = 31.59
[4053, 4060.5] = 31.75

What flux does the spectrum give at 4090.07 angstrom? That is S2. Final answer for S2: 31.49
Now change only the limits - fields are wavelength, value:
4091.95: 32.35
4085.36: 29.87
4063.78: 31.83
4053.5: 30.28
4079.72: 31.39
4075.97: 30.9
